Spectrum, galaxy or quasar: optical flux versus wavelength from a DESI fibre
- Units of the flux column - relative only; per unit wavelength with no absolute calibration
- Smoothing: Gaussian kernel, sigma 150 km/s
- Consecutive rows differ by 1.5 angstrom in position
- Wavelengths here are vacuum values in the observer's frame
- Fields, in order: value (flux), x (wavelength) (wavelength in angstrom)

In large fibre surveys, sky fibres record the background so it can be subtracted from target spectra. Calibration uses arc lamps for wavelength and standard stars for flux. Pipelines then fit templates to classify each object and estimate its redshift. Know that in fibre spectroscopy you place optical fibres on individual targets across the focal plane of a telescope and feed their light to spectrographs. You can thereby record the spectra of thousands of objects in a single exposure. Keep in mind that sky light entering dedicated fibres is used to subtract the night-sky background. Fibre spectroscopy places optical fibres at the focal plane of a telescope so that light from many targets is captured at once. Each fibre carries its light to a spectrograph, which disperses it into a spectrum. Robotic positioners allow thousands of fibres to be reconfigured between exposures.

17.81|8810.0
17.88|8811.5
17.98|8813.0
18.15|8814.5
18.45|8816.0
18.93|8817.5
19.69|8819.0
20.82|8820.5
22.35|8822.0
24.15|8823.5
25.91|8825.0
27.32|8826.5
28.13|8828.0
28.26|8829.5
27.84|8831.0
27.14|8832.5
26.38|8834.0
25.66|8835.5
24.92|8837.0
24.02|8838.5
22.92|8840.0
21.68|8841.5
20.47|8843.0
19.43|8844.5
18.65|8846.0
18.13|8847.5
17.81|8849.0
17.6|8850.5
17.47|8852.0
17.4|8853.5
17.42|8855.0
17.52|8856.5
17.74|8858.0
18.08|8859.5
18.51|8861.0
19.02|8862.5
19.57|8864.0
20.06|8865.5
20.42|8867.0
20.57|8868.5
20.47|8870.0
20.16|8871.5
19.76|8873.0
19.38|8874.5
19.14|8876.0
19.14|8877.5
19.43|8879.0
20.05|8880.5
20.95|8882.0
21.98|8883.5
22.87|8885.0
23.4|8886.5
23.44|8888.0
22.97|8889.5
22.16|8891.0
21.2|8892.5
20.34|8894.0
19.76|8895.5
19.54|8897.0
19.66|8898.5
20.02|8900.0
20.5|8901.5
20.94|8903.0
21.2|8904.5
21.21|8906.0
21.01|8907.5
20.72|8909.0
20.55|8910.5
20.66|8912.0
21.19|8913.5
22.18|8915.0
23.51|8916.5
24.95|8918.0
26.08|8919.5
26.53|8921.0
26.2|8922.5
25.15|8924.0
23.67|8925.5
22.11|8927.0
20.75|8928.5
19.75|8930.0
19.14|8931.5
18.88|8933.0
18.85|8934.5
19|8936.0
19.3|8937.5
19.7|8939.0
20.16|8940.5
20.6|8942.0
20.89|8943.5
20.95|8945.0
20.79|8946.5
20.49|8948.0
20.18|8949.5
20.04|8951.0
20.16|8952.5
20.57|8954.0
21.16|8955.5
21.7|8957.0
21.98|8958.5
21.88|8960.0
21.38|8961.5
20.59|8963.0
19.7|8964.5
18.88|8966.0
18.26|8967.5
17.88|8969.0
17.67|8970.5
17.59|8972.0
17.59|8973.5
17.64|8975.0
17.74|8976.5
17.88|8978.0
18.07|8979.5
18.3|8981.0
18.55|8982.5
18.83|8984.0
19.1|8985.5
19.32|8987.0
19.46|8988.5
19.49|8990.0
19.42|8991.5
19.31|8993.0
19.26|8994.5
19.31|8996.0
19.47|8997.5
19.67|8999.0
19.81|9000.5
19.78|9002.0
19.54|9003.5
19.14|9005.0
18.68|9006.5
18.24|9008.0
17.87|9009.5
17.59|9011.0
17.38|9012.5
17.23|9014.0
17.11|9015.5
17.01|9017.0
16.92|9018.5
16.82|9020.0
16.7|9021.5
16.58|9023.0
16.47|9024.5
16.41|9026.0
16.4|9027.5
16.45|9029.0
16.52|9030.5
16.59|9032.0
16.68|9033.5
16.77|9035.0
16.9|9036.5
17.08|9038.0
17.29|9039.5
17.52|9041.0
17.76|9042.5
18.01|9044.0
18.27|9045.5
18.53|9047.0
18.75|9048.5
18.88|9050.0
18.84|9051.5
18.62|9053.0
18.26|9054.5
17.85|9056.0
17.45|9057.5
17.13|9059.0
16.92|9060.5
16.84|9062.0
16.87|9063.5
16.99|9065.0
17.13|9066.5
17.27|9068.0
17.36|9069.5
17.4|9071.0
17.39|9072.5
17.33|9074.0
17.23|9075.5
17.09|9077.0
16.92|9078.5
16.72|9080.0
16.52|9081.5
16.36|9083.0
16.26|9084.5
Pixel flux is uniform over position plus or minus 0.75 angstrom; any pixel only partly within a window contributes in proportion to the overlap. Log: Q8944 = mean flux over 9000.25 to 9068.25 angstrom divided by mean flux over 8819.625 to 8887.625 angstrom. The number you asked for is 0.82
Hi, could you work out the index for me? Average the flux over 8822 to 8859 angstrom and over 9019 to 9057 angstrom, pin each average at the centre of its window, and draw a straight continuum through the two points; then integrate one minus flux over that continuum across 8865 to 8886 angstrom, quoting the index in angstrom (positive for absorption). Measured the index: 0.99 angstrom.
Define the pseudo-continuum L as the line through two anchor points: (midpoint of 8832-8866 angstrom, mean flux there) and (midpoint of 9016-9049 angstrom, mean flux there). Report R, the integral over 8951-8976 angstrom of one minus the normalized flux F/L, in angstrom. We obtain -1.8 angstrom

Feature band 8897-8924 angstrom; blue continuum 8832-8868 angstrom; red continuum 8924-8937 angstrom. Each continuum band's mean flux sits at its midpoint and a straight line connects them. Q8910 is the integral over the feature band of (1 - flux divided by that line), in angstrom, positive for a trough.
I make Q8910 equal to -2.3 angstrom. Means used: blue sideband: 20.3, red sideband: 20.5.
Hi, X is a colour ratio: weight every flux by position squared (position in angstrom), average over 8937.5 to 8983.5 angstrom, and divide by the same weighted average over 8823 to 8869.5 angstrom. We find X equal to 0.9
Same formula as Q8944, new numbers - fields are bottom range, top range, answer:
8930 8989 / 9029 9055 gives 0.91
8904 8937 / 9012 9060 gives 0.79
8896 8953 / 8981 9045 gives 0.85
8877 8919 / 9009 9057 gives 0.82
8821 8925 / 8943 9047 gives 0.86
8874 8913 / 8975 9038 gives 0.86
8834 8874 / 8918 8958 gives 1.07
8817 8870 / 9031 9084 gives 0.81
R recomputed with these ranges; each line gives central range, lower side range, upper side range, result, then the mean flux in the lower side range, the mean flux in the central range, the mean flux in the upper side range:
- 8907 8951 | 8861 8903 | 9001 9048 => -4.4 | 20.6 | 21.5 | 17.4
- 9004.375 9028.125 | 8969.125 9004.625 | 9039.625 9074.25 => 1.4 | 18.8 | 17.3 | 17.7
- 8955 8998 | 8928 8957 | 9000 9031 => -0.7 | 20.1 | 19.2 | 17.5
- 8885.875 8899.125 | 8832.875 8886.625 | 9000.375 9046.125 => -1.1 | 20.2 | 21.4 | 17.4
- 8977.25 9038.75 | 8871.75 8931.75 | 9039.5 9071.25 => 3.0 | 21.6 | 18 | 17.7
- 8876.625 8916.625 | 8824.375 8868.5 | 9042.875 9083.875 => -0.9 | 21.5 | 21.1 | 17.5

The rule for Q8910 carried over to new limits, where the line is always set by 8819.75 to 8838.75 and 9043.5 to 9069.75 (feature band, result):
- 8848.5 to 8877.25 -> 6.6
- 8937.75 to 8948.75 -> 0.6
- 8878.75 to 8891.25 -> 0.9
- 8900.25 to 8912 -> 1.1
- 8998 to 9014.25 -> 0.7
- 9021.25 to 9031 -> 1.2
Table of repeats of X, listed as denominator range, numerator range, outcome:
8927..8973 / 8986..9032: 0.92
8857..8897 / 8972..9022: 0.93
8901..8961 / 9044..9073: 0.85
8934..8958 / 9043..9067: 0.90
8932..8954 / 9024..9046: 0.87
